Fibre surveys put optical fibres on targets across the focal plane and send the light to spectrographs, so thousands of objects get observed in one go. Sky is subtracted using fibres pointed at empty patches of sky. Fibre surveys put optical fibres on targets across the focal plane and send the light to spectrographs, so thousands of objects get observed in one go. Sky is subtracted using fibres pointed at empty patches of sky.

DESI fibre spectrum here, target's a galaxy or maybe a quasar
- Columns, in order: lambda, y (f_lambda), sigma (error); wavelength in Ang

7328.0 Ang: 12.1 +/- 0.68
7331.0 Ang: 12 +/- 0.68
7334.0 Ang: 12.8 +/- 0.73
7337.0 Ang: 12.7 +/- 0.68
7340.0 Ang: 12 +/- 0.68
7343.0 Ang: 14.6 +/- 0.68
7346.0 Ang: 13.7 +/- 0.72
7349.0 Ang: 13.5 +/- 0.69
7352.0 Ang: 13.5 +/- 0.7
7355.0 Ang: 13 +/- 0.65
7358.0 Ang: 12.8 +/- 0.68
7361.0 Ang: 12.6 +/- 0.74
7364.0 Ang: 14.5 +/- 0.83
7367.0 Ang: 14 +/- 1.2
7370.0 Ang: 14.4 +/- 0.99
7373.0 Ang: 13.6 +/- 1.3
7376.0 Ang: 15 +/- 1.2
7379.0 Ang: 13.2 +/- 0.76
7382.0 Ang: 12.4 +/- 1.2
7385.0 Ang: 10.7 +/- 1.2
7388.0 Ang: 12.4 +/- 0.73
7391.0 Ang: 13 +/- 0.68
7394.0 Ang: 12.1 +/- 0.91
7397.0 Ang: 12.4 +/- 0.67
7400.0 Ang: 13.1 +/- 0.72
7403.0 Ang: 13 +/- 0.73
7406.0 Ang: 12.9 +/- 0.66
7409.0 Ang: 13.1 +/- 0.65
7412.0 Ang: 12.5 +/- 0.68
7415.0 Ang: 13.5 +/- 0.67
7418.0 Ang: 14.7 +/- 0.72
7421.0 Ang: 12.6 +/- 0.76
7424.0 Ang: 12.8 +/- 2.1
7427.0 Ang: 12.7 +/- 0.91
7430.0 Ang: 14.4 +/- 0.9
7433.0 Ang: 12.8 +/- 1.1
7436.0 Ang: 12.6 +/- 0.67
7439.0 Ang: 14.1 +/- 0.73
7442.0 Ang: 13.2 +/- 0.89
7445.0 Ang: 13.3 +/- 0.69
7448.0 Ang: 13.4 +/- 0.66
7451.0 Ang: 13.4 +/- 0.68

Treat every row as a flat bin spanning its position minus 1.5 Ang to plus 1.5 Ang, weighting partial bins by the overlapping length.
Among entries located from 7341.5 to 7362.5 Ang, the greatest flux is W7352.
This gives 14.6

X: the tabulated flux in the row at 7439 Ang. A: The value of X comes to 14.1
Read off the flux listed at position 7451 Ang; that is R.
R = 13.4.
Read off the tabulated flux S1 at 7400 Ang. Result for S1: 13.1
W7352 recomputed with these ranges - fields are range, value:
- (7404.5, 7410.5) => 13.1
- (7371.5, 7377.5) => 15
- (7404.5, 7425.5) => 14.7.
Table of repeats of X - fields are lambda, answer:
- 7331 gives 12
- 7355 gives 13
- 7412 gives 12.5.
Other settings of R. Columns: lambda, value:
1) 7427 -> 12.7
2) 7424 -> 12.8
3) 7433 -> 12.8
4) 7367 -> 14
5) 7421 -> 12.6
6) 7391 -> 13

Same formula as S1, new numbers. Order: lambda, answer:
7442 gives 13.2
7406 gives 12.9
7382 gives 12.4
